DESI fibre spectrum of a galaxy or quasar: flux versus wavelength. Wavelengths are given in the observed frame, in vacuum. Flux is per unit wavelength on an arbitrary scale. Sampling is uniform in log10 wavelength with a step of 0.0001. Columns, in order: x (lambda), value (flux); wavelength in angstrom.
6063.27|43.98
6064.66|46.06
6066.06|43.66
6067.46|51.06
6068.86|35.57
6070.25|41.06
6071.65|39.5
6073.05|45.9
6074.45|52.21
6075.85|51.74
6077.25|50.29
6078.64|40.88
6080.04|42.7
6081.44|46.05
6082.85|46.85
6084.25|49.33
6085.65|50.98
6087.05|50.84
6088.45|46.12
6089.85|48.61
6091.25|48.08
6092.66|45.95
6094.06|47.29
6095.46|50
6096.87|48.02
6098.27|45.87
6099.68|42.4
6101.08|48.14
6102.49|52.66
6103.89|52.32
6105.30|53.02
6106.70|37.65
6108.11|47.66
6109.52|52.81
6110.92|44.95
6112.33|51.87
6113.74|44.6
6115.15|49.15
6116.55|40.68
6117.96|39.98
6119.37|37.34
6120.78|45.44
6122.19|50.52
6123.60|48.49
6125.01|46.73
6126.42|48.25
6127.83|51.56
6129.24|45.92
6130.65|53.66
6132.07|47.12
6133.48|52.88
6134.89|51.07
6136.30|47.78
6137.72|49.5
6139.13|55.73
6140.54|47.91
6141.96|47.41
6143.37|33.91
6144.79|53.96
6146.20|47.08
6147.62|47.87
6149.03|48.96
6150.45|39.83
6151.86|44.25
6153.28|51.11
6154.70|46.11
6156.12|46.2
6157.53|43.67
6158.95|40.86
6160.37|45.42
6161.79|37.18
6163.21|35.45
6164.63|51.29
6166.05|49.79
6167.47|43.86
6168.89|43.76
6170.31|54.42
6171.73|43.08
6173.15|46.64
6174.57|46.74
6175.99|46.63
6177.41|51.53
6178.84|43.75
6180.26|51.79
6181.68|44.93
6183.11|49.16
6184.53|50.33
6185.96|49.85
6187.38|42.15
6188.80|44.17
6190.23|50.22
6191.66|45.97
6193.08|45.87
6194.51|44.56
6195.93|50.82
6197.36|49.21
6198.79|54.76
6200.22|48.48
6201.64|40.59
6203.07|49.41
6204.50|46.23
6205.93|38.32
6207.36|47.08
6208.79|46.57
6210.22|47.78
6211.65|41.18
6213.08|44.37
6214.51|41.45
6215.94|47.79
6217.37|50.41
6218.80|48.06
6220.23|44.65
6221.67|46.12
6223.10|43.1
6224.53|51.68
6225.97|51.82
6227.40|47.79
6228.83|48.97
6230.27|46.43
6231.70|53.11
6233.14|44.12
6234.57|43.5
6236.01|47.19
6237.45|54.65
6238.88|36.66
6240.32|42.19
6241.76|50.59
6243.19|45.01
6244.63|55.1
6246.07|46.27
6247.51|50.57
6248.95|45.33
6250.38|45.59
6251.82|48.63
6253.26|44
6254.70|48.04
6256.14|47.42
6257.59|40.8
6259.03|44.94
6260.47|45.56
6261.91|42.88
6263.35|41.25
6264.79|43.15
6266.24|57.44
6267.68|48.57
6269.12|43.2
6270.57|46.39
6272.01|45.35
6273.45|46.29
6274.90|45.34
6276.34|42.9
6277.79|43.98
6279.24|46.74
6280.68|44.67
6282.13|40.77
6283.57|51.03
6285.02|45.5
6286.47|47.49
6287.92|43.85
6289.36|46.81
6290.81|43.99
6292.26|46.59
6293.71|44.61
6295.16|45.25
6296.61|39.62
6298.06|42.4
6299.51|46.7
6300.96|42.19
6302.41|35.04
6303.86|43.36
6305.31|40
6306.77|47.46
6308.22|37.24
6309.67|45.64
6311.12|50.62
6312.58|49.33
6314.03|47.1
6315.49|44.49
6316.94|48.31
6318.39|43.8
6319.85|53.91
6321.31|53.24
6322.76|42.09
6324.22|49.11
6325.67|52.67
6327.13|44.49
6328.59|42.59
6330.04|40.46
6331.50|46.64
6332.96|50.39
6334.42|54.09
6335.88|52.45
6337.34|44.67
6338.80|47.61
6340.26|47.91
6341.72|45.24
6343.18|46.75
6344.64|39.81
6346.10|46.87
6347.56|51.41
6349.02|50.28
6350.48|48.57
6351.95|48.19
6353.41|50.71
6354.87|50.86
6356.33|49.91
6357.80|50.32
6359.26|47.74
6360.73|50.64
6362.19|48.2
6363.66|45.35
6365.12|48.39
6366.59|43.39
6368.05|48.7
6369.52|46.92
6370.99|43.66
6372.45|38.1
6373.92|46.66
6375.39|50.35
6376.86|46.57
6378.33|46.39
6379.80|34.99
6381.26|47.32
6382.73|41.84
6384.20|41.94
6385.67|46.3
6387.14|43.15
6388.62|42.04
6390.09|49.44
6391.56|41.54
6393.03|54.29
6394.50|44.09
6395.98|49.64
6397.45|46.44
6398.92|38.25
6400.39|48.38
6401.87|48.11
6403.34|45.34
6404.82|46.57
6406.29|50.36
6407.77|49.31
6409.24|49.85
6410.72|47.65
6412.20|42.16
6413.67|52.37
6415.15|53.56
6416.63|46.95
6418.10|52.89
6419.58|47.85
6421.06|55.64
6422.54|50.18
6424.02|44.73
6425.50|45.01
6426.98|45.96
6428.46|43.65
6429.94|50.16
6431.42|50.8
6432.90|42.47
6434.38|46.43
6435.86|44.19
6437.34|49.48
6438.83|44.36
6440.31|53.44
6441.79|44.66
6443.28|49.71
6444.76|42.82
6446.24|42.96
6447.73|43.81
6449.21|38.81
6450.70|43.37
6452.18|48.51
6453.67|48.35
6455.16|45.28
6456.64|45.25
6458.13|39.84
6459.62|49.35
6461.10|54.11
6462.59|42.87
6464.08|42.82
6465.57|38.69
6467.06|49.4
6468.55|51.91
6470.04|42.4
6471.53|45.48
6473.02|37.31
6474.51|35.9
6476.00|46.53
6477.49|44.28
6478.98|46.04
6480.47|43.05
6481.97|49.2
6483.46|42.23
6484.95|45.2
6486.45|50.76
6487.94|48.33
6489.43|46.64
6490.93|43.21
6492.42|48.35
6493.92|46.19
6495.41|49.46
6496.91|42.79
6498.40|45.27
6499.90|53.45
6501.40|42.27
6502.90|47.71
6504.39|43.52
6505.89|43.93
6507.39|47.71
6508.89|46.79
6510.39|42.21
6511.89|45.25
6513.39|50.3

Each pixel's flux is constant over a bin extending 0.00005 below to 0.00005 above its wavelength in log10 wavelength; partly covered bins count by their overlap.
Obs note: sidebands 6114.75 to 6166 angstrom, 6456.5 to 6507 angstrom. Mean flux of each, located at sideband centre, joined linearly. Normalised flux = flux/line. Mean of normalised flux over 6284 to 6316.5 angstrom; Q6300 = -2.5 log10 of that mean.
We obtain 0.037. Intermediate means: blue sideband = 46.4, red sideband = 45.4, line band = 44.4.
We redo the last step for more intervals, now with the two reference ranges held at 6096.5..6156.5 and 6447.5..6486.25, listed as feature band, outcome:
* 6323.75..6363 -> -0.06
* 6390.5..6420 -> -0.06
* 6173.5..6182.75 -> -0.01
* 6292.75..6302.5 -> 0.08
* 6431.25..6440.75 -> -0.05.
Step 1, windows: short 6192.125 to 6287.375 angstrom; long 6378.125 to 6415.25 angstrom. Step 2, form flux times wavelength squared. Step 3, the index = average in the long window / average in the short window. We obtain 1.04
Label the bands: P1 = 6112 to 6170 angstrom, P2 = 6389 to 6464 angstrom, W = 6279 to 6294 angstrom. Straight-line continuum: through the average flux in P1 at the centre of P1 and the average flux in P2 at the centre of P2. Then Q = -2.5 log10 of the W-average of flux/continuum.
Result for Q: 0.03 mag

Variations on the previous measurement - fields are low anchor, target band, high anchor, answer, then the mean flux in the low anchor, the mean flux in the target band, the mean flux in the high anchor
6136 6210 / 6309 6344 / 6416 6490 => -0.03 mag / 46.6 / 47.6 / 46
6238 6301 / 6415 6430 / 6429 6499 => -0.07 mag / 45.6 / 48.5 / 45.6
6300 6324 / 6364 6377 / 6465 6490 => -0.01 mag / 45.3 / 45.8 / 44.9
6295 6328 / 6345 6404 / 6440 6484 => -0.03 mag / 45.4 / 46.5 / 44.9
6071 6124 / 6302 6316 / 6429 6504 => 0.05 mag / 47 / 44.2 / 45.7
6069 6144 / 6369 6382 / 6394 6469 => 0.06 mag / 47.2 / 44.5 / 46.8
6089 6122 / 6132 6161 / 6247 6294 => -0.01 mag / 46.8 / 47.1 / 45.7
